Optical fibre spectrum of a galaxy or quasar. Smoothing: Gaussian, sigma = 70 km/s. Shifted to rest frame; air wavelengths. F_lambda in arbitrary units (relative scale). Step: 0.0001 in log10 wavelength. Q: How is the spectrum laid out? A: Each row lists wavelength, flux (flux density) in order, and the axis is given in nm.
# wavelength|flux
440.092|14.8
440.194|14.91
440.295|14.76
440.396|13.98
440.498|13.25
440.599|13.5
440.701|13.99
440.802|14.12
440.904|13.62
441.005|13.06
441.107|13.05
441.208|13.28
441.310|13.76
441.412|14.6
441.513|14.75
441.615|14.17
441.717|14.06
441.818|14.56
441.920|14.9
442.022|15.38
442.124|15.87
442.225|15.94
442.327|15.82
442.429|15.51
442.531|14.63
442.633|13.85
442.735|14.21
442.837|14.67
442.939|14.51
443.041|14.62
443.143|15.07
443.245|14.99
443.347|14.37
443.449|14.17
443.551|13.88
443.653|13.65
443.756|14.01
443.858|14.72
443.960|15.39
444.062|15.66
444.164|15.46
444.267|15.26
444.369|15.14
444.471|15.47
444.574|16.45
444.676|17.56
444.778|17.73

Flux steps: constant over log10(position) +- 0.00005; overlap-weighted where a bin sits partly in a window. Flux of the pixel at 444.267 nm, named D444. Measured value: 15.26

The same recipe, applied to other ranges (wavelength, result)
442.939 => 14.51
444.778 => 17.73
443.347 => 14.37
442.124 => 15.87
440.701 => 13.99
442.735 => 14.21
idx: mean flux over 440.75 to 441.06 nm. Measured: 13.6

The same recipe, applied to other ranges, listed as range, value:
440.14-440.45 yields 14.5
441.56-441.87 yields 14.3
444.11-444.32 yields 15.4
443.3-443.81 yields 14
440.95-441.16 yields 13.1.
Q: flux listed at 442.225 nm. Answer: 15.94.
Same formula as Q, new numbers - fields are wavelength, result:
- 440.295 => 14.76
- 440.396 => 13.98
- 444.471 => 15.47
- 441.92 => 14.9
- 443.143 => 15.07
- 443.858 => 14.72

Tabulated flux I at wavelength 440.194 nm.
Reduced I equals 14.91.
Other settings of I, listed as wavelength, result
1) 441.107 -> 13.05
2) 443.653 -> 13.65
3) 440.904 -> 13.62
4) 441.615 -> 14.17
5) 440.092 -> 14.8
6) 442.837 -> 14.67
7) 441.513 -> 14.75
